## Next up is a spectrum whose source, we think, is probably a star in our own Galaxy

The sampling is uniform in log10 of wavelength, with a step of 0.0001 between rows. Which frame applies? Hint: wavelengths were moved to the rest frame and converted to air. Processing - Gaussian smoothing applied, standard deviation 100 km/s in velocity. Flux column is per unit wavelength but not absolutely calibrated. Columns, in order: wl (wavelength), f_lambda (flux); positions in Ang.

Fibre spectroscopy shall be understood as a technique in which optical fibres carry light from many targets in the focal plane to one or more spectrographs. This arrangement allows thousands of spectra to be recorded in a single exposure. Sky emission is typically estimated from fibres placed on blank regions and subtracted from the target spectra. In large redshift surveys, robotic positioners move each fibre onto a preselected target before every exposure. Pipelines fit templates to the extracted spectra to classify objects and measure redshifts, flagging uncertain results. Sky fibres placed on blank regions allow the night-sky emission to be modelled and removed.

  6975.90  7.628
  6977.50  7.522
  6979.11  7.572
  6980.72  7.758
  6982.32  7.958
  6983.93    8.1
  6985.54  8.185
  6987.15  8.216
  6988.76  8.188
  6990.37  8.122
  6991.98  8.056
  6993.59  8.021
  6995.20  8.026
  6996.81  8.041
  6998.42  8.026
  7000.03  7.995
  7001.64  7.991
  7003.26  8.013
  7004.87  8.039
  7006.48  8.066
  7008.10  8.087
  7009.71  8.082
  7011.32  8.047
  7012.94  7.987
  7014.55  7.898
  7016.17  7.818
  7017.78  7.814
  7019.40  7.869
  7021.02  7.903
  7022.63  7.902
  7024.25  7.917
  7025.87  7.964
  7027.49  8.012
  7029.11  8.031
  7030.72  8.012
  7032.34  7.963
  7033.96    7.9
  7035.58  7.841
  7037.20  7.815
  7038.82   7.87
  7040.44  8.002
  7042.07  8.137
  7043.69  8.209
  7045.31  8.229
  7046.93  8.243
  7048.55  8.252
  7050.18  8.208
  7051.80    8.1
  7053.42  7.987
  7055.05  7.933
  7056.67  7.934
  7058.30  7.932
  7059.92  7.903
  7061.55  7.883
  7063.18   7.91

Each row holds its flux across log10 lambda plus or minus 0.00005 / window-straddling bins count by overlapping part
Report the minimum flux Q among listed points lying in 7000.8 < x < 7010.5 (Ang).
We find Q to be 7.991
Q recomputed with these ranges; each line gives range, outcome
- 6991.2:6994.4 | 8.021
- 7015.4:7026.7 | 7.814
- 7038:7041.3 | 7.87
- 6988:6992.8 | 8.056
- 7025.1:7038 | 7.815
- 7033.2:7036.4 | 7.841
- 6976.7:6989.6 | 7.522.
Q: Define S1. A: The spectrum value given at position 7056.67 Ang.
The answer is 7.934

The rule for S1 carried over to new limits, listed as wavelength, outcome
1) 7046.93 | 8.243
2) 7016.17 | 7.818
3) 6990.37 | 8.122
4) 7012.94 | 7.987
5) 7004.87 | 8.039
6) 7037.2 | 7.815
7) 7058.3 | 7.932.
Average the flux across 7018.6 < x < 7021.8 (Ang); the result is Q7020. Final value 7.88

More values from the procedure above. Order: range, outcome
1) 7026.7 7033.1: 8.01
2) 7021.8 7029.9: 7.96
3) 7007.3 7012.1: 8.09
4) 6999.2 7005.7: 8.01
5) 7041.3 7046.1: 8.2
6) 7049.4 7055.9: 8.06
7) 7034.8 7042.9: 7.93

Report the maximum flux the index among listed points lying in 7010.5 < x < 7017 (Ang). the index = 8.047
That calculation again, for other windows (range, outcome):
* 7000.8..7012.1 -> 8.087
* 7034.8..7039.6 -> 7.87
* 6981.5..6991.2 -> 8.216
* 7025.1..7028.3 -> 8.012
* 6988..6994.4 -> 8.188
